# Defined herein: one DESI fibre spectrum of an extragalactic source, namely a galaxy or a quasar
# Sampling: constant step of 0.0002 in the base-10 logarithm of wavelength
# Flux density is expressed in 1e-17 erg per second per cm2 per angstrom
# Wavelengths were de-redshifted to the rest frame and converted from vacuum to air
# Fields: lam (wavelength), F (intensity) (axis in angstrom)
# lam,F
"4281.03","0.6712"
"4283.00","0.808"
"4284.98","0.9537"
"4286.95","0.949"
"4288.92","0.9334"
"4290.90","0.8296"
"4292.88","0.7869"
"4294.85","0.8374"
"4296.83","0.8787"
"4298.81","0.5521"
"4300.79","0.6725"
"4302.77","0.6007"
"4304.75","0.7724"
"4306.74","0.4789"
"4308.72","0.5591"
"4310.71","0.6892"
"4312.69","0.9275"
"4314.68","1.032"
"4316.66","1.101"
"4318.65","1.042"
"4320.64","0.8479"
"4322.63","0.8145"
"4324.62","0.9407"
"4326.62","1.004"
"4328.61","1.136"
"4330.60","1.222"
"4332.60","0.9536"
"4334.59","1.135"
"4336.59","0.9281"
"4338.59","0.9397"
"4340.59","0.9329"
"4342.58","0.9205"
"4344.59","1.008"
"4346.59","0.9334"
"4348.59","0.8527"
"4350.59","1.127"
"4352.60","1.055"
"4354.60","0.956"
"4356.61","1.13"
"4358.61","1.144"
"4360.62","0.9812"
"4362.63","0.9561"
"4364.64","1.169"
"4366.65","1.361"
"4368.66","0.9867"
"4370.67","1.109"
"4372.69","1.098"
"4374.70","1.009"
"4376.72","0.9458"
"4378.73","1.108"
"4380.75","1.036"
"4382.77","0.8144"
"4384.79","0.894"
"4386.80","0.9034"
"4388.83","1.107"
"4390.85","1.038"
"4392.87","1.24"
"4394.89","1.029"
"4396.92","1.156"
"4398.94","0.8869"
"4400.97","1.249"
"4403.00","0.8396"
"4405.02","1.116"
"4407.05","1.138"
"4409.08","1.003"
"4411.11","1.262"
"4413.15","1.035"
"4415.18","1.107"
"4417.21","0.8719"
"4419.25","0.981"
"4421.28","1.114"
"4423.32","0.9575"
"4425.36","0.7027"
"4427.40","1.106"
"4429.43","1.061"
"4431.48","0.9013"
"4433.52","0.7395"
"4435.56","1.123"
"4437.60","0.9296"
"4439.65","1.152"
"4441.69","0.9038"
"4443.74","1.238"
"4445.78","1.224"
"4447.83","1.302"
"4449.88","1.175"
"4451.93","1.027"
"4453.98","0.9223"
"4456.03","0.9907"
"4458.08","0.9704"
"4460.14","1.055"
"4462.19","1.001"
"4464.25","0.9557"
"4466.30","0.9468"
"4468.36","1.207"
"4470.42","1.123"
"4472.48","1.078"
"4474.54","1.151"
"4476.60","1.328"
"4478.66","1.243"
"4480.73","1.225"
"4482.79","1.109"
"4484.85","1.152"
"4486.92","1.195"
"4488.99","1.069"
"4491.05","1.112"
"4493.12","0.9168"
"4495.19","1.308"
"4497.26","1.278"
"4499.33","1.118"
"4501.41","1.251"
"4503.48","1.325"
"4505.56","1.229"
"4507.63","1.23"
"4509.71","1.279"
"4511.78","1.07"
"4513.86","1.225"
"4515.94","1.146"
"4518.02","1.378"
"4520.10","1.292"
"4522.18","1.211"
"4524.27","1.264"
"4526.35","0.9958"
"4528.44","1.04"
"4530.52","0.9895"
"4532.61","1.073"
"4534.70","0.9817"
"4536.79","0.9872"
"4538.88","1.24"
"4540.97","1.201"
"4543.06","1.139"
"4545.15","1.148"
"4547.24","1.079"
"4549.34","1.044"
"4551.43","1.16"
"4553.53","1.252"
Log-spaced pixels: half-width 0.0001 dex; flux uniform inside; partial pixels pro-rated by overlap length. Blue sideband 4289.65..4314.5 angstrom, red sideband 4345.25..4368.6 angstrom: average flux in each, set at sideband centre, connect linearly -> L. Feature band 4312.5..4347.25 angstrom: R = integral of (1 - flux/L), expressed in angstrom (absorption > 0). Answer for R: -4.0 angstrom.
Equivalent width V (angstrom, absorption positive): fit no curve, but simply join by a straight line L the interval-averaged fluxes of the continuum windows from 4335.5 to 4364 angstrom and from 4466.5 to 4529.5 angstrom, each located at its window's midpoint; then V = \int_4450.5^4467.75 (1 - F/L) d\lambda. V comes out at 2.1 angstrom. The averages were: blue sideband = 0.993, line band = 0.994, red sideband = 1.18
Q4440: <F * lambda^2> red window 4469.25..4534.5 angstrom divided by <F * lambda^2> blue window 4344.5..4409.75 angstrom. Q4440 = 1.19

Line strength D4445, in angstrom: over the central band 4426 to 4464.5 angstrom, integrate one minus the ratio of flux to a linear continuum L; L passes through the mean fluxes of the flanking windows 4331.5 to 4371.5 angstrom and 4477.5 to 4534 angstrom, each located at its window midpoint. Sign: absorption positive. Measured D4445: 2.7 angstrom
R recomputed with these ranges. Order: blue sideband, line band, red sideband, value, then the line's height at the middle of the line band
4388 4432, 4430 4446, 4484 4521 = 1.1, 1.09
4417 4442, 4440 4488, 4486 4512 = -1.5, 1.08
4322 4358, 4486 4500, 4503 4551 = -0.2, 1.13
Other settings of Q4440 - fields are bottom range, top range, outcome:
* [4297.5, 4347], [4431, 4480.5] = 1.29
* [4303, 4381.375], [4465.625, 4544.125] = 1.27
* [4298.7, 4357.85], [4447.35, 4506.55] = 1.32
